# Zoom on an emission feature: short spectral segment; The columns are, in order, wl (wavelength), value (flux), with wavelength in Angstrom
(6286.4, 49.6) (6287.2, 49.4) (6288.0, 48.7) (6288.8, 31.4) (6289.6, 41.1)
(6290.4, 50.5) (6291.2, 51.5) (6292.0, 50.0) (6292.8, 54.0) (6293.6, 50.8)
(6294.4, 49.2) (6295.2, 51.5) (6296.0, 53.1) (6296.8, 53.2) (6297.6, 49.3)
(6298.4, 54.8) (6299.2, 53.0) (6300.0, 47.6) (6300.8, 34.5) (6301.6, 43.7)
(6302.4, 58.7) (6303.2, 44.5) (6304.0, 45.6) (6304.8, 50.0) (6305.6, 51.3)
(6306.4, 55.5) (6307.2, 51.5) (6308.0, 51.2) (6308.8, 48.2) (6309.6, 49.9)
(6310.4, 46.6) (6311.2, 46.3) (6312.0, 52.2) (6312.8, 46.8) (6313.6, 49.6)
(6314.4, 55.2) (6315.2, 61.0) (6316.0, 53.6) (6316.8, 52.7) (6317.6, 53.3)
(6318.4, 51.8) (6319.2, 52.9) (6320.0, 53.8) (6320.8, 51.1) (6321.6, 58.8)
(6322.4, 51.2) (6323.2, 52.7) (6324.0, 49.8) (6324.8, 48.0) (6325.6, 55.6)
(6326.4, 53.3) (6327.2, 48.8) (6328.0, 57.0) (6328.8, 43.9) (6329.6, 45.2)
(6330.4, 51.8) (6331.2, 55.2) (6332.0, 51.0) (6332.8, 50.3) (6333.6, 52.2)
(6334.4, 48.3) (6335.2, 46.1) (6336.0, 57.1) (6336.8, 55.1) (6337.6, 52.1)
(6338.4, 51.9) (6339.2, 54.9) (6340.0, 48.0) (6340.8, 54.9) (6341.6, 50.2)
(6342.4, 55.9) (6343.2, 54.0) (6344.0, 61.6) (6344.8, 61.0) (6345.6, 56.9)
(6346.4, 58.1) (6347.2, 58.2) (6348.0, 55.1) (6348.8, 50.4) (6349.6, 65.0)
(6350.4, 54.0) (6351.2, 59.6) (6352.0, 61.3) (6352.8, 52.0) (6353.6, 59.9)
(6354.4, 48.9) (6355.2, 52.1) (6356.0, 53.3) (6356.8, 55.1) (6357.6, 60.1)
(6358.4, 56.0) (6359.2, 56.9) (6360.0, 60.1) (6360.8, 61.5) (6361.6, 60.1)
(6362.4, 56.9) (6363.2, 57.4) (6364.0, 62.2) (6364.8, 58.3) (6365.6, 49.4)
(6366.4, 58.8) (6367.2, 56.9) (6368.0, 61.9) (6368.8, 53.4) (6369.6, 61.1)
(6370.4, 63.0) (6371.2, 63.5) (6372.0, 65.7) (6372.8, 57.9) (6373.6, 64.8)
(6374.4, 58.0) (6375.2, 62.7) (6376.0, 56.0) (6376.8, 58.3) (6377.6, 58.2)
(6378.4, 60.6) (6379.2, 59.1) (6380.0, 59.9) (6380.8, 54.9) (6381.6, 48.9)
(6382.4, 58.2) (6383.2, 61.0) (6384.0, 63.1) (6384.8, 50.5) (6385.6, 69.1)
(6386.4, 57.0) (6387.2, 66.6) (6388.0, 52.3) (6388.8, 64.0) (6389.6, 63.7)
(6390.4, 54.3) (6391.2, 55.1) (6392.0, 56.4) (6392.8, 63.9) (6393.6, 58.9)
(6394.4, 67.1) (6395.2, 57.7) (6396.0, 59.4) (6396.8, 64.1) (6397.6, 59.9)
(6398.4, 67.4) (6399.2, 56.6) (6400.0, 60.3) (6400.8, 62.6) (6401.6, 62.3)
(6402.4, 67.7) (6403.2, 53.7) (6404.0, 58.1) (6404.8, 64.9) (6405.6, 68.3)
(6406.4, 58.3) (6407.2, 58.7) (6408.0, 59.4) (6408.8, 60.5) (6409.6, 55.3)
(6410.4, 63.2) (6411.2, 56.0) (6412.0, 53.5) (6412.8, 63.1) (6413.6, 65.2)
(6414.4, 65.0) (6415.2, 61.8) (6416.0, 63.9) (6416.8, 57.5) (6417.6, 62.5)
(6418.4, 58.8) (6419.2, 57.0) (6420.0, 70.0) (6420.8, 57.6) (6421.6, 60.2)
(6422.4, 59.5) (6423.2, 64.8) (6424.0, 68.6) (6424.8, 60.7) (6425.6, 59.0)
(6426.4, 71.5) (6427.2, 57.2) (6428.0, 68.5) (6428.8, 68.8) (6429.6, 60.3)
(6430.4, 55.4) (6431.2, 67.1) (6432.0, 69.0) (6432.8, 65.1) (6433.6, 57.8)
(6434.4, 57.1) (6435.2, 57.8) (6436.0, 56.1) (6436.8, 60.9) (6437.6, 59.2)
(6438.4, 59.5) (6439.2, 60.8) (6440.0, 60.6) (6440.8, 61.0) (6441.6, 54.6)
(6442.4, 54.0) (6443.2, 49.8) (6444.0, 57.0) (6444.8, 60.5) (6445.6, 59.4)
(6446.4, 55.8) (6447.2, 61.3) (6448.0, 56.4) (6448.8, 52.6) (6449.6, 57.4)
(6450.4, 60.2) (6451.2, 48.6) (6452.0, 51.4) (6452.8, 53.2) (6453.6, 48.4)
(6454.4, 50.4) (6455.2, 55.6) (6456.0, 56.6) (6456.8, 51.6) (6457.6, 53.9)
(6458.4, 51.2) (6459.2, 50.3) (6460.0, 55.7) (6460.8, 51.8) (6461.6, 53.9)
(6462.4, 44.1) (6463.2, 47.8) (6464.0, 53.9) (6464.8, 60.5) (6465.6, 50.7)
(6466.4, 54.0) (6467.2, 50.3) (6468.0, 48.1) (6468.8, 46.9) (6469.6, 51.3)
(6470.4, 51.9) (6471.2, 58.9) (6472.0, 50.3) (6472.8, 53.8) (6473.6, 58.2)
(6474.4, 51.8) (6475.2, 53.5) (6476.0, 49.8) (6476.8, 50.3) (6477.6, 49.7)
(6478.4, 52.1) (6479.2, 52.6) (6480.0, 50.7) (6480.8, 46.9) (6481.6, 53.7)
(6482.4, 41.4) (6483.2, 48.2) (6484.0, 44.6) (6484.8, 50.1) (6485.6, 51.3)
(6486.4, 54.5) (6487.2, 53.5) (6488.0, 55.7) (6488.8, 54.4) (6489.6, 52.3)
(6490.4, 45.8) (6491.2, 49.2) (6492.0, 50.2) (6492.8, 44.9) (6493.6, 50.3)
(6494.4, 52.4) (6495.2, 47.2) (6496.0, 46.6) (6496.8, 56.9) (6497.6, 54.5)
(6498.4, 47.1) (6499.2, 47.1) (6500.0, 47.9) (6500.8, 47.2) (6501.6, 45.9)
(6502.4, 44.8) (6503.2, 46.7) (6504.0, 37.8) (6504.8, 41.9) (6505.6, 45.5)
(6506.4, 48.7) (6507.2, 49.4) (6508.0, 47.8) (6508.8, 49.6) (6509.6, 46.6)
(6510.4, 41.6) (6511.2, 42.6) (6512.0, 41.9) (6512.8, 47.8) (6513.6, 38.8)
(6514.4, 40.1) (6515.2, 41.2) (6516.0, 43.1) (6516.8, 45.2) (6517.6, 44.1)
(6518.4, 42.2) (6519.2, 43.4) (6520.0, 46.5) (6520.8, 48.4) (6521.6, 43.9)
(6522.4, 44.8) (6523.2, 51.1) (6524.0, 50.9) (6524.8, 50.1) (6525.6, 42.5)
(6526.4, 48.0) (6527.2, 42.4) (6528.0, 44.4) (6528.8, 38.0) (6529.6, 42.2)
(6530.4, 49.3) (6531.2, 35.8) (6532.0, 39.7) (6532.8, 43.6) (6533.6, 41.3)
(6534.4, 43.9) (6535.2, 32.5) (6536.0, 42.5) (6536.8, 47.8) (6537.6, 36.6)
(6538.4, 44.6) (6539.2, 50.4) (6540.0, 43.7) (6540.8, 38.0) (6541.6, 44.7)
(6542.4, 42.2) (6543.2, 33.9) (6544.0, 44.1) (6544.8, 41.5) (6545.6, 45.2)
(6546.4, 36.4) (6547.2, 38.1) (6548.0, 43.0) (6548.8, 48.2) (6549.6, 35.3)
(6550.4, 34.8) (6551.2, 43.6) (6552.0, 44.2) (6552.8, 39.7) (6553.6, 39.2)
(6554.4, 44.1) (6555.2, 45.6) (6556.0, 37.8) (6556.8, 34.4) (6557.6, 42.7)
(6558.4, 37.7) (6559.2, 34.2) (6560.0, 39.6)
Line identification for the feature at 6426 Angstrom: C III]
